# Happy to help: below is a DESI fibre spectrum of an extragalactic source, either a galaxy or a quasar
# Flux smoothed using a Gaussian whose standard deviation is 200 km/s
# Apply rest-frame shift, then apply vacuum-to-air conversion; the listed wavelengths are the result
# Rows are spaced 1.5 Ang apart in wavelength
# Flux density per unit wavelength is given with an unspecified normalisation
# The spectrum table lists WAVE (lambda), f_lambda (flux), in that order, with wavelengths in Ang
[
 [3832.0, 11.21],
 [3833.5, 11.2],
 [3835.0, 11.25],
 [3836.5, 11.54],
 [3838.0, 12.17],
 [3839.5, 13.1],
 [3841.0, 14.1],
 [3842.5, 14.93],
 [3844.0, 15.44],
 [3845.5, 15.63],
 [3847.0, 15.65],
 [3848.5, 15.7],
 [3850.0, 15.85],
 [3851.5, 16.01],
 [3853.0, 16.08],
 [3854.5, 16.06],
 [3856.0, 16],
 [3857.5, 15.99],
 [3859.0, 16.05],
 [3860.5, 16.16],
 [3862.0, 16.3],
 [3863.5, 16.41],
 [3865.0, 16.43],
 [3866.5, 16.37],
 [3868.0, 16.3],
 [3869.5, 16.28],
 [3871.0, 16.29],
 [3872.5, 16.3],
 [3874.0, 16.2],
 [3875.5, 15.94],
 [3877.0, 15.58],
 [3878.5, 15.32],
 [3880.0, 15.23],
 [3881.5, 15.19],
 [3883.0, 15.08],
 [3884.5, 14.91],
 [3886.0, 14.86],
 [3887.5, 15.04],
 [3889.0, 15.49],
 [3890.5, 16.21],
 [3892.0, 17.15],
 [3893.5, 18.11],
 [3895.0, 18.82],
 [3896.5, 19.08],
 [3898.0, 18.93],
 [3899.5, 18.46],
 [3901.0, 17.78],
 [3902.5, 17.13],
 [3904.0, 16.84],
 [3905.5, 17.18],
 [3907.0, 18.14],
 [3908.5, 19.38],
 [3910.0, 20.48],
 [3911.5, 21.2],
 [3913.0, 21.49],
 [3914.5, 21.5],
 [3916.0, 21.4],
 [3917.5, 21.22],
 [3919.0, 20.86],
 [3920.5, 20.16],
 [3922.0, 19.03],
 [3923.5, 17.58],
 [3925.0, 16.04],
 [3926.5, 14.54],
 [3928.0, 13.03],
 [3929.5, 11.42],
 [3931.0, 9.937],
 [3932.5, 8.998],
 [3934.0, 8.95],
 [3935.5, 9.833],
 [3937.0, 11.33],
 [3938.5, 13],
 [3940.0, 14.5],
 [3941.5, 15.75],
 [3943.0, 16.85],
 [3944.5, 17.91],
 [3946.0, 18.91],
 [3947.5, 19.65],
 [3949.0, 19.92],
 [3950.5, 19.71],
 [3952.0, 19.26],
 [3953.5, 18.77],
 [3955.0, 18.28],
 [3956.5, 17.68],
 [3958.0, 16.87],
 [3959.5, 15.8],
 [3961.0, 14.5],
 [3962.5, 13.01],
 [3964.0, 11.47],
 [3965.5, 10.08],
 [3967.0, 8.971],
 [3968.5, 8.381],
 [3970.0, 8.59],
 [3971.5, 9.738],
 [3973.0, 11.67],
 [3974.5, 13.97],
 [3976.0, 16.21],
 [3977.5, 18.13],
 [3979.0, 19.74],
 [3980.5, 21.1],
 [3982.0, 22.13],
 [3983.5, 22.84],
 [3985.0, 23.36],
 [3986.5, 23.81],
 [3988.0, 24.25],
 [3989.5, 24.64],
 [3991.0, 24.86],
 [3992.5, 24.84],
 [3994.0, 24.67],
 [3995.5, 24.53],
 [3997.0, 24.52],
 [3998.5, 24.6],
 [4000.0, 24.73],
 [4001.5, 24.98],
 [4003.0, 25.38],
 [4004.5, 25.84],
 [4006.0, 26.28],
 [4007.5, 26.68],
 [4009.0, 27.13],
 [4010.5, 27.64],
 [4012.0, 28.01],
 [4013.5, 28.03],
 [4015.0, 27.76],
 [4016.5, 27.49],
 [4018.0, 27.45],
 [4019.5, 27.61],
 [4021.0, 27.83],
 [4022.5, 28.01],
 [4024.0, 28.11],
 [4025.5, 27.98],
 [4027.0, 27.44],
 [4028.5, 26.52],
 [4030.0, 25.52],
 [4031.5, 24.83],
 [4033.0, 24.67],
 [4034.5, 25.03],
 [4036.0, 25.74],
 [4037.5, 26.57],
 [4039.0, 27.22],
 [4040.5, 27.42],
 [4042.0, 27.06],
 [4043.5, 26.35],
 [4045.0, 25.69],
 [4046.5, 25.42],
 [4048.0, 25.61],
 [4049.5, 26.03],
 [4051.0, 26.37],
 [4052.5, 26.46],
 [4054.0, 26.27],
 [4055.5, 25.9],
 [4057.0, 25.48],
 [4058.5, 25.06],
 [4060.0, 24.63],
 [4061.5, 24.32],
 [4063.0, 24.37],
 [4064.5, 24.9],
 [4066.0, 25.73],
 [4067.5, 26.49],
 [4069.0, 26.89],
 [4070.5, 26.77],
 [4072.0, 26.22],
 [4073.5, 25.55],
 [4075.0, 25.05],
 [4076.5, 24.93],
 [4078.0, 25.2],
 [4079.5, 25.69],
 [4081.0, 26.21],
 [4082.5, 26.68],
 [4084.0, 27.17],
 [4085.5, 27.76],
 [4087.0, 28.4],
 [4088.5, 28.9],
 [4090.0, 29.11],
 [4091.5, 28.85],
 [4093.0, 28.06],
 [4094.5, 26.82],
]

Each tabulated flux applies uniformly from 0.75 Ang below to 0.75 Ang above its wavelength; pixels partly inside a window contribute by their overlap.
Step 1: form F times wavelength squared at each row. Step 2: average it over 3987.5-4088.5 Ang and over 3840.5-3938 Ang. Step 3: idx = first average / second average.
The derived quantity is 1.73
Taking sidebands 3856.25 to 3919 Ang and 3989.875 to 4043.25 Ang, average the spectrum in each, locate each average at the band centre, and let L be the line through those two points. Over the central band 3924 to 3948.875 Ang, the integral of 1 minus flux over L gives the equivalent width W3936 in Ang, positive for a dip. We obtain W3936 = 8.15 Ang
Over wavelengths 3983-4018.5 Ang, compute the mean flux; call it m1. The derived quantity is 25.6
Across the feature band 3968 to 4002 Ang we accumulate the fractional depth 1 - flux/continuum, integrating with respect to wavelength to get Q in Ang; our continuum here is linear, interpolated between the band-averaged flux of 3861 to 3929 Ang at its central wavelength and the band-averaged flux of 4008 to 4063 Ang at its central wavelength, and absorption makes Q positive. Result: 4.39 Ang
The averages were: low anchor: 17.3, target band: 20.3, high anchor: 26.5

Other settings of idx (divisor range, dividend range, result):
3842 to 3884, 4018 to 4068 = 1.80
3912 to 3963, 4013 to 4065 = 1.68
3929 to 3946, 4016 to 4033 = 2.19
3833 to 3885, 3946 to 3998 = 1.26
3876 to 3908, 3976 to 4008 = 1.49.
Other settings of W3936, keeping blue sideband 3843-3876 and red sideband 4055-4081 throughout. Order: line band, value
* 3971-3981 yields 2.6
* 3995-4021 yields -4.2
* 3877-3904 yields 1.3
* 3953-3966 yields 3.4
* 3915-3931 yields 1.4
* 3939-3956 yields 1.7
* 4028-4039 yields -0.8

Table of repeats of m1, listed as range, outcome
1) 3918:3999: 17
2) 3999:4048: 26.6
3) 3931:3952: 15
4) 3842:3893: 15.9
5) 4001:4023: 27.1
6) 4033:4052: 26.2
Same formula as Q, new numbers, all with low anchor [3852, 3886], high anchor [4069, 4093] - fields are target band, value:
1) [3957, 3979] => 8.4 Ang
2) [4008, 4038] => -3.9 Ang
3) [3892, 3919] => -2.2 Ang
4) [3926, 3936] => 4.3 Ang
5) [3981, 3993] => -1.0 Ang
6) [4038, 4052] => -0.8 Ang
